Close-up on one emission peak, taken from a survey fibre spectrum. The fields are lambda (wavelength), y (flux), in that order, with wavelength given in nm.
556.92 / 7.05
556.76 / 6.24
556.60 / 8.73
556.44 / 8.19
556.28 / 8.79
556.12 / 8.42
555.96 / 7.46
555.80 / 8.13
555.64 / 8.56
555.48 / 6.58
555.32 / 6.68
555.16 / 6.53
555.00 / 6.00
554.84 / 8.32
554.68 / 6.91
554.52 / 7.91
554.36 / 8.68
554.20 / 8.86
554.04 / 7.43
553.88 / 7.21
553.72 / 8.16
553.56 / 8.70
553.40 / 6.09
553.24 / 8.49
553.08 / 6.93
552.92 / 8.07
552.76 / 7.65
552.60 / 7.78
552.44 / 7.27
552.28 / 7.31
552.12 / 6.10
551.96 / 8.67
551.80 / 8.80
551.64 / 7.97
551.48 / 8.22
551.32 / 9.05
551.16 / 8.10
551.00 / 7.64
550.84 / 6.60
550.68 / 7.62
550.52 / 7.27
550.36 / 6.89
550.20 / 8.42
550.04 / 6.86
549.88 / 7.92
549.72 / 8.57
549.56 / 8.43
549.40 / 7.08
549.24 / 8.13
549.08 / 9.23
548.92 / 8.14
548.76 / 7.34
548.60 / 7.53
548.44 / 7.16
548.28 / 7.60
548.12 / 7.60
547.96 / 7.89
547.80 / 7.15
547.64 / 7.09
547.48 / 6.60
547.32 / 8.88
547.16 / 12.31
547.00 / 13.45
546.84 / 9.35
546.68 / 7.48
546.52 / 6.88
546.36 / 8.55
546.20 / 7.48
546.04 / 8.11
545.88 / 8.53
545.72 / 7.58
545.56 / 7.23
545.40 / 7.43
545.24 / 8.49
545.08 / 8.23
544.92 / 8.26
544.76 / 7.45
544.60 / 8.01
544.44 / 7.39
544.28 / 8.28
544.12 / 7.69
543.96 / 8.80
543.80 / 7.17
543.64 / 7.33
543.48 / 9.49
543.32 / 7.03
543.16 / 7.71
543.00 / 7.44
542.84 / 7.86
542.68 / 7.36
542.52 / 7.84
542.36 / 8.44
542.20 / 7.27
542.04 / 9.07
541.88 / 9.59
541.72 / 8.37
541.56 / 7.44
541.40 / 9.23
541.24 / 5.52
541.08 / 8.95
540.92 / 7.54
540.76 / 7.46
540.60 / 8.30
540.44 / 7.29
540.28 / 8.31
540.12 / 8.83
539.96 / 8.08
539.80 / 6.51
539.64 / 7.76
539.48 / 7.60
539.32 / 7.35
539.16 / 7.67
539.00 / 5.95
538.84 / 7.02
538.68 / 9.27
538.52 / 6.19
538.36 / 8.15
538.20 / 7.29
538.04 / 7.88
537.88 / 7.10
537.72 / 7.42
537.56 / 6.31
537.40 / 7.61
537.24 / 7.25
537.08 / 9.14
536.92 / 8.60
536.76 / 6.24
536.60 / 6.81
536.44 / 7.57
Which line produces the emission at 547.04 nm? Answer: [O III] 5007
